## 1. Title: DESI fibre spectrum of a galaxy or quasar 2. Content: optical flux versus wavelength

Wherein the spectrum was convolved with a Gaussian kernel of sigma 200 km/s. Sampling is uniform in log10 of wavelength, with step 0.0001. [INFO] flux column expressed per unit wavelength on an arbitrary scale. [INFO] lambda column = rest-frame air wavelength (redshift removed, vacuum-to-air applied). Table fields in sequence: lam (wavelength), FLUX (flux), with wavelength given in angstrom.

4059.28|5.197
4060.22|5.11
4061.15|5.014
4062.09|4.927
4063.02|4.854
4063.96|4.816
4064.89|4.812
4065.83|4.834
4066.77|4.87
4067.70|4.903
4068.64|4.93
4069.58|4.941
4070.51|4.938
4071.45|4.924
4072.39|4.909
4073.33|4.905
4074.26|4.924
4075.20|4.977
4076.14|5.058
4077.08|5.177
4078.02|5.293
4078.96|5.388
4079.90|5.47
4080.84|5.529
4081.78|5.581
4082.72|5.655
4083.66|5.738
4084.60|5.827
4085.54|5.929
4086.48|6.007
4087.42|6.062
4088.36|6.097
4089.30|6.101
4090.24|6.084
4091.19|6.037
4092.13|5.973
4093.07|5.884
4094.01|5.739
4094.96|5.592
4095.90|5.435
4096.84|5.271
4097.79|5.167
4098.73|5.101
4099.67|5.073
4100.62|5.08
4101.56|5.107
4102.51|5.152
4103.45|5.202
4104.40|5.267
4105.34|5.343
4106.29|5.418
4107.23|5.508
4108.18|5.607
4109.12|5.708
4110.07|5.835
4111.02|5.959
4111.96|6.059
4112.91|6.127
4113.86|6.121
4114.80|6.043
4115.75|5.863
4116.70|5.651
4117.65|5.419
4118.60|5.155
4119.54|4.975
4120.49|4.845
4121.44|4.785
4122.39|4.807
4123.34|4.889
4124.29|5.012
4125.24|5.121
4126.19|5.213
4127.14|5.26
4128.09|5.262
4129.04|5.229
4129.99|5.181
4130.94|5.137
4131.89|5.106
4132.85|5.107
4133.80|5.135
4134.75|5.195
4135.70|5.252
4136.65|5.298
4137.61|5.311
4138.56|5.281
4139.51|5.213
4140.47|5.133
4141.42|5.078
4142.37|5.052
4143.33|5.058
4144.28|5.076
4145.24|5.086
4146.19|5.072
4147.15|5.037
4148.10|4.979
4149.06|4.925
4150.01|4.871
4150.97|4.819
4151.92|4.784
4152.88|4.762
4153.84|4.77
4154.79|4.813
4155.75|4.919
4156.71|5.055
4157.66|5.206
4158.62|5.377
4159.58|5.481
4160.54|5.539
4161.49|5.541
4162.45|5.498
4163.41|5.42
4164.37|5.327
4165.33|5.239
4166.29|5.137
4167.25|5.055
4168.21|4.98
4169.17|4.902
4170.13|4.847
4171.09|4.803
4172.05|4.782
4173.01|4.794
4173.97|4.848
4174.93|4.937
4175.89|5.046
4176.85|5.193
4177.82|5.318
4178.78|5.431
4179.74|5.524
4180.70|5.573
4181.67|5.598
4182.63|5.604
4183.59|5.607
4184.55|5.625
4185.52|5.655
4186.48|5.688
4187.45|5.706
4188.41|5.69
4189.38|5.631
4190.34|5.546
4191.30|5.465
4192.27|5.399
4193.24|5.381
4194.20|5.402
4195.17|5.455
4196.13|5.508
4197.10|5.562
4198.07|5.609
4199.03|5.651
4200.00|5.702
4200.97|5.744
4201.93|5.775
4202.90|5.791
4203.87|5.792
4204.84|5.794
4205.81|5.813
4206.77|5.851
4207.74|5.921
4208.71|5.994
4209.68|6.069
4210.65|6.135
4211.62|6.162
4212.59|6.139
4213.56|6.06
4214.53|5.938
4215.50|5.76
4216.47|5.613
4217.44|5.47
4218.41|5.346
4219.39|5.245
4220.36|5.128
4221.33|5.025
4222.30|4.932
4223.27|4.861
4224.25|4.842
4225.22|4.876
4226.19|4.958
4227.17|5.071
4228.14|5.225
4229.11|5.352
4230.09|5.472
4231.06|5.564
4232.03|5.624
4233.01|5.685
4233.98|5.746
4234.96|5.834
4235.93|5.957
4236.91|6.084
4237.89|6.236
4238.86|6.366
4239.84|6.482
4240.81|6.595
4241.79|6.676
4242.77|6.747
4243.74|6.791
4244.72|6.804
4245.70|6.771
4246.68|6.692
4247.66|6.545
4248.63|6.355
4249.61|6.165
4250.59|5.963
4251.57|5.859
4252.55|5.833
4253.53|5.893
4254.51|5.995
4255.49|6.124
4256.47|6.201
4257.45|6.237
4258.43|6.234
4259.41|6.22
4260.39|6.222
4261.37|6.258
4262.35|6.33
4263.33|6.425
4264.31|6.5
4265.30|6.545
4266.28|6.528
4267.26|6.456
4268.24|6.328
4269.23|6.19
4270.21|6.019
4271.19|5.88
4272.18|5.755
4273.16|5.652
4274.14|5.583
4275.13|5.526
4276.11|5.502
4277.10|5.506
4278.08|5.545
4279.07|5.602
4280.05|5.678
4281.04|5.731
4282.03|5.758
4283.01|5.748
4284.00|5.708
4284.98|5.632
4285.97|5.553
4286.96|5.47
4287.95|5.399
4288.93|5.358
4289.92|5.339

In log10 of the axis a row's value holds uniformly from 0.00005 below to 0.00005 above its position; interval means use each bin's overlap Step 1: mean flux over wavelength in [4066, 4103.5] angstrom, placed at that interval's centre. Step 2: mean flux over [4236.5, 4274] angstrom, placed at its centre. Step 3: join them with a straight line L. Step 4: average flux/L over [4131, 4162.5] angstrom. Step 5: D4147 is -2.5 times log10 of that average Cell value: 0.122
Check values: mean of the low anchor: 5.4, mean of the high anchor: 6.28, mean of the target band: 5.11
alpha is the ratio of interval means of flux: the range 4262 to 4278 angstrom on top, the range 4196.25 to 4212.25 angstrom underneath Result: 1.03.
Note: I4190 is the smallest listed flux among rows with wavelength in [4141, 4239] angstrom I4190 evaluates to 4.762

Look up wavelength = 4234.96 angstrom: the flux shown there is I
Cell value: 5.834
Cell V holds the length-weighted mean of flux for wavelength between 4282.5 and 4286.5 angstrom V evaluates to 5.66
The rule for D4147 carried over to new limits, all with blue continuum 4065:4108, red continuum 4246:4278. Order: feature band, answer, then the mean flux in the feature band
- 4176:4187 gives 0.05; 5.51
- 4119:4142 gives 0.09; 5.12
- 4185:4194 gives 0.05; 5.57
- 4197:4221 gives 0.02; 5.76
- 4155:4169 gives 0.09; 5.25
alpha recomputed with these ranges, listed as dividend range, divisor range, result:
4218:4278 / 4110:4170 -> 1.14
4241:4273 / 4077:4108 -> 1.13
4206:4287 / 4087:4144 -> 1.09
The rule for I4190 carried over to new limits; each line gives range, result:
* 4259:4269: 6.22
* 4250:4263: 5.833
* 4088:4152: 4.784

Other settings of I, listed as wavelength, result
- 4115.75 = 5.863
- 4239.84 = 6.482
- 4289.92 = 5.339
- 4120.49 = 4.845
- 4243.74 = 6.791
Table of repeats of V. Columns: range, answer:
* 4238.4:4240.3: 6.41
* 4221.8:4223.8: 4.89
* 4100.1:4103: 5.11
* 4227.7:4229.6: 5.29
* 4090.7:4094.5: 5.89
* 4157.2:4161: 5.39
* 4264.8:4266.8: 6.52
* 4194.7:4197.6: 5.51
